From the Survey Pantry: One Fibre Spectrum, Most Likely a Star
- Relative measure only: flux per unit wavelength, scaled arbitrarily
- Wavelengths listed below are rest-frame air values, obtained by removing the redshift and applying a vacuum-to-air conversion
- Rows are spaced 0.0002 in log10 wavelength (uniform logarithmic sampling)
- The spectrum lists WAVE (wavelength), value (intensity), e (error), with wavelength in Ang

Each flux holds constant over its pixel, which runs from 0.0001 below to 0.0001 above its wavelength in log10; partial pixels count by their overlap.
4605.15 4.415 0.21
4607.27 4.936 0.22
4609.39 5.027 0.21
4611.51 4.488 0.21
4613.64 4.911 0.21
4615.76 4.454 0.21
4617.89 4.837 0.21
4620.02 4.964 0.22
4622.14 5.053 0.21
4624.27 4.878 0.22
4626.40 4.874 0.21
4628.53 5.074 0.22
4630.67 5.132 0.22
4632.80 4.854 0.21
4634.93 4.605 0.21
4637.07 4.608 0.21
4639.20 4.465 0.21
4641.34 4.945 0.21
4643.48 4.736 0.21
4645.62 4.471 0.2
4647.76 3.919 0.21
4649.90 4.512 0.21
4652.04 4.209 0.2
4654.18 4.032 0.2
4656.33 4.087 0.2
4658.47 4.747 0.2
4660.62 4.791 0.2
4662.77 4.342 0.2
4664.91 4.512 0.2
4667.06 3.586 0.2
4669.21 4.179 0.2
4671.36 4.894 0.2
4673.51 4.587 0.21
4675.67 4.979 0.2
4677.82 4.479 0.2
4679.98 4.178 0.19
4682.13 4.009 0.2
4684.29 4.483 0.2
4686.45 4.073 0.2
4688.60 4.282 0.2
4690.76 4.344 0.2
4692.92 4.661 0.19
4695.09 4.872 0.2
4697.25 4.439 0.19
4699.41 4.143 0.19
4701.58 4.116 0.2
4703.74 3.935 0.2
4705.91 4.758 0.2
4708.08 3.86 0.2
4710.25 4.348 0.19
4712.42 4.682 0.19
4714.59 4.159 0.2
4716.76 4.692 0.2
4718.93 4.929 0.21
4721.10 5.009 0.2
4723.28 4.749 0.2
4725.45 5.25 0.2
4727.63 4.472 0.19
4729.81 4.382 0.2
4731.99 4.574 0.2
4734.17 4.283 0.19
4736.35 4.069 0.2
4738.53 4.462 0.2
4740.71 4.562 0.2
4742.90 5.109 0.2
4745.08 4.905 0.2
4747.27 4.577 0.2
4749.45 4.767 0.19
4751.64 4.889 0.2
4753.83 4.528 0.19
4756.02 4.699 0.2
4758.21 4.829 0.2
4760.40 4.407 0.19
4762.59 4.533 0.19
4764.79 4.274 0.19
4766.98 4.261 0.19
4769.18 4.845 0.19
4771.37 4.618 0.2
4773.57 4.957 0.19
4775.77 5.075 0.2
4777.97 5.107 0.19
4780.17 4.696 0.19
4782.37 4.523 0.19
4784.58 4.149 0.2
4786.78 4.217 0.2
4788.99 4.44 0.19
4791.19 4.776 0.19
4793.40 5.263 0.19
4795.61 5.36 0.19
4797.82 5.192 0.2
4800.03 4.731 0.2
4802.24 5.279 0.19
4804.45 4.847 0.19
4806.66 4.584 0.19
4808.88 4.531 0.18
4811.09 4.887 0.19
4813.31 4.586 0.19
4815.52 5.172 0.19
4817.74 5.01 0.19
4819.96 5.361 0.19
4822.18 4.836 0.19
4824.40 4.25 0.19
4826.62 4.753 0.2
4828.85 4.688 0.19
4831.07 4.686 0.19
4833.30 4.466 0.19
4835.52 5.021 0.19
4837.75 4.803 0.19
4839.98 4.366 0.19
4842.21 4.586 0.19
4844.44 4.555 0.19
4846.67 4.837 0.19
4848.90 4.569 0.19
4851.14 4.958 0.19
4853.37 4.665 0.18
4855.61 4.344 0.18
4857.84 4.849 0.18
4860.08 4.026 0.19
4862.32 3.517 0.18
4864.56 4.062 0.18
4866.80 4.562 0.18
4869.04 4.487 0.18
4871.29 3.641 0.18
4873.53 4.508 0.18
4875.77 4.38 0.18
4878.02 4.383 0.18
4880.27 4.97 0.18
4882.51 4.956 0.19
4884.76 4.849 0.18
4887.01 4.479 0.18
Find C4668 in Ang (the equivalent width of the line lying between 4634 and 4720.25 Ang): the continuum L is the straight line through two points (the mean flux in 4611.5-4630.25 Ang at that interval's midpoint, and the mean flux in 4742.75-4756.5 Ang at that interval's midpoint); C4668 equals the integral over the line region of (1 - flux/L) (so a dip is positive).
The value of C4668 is 7.2 Ang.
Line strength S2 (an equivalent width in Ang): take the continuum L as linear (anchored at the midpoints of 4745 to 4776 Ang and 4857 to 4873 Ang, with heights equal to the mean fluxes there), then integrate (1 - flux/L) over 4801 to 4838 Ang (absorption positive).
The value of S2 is -3.6 Ang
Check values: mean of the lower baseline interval 4.66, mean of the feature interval 4.81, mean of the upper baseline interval 4.16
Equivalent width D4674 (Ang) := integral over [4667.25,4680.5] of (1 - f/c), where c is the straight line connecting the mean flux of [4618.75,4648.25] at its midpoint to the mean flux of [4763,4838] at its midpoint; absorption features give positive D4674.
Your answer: 0.8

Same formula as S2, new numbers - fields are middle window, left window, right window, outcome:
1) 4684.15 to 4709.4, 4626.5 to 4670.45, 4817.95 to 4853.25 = 1.3 Ang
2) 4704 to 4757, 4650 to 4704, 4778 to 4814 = -0.6 Ang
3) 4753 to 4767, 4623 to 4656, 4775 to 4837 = 0.7 Ang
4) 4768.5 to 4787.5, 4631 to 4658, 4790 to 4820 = 0.7 Ang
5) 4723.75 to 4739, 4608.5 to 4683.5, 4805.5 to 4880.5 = 0.2 Ang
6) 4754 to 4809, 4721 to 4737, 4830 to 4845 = -1.4 Ang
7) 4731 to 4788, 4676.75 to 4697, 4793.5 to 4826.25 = 1.0 Ang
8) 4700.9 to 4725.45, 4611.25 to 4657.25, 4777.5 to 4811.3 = 1.0 Ang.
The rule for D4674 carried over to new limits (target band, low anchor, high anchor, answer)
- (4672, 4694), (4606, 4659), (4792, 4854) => 1.4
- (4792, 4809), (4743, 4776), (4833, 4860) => -1.2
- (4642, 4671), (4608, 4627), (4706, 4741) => 2.4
